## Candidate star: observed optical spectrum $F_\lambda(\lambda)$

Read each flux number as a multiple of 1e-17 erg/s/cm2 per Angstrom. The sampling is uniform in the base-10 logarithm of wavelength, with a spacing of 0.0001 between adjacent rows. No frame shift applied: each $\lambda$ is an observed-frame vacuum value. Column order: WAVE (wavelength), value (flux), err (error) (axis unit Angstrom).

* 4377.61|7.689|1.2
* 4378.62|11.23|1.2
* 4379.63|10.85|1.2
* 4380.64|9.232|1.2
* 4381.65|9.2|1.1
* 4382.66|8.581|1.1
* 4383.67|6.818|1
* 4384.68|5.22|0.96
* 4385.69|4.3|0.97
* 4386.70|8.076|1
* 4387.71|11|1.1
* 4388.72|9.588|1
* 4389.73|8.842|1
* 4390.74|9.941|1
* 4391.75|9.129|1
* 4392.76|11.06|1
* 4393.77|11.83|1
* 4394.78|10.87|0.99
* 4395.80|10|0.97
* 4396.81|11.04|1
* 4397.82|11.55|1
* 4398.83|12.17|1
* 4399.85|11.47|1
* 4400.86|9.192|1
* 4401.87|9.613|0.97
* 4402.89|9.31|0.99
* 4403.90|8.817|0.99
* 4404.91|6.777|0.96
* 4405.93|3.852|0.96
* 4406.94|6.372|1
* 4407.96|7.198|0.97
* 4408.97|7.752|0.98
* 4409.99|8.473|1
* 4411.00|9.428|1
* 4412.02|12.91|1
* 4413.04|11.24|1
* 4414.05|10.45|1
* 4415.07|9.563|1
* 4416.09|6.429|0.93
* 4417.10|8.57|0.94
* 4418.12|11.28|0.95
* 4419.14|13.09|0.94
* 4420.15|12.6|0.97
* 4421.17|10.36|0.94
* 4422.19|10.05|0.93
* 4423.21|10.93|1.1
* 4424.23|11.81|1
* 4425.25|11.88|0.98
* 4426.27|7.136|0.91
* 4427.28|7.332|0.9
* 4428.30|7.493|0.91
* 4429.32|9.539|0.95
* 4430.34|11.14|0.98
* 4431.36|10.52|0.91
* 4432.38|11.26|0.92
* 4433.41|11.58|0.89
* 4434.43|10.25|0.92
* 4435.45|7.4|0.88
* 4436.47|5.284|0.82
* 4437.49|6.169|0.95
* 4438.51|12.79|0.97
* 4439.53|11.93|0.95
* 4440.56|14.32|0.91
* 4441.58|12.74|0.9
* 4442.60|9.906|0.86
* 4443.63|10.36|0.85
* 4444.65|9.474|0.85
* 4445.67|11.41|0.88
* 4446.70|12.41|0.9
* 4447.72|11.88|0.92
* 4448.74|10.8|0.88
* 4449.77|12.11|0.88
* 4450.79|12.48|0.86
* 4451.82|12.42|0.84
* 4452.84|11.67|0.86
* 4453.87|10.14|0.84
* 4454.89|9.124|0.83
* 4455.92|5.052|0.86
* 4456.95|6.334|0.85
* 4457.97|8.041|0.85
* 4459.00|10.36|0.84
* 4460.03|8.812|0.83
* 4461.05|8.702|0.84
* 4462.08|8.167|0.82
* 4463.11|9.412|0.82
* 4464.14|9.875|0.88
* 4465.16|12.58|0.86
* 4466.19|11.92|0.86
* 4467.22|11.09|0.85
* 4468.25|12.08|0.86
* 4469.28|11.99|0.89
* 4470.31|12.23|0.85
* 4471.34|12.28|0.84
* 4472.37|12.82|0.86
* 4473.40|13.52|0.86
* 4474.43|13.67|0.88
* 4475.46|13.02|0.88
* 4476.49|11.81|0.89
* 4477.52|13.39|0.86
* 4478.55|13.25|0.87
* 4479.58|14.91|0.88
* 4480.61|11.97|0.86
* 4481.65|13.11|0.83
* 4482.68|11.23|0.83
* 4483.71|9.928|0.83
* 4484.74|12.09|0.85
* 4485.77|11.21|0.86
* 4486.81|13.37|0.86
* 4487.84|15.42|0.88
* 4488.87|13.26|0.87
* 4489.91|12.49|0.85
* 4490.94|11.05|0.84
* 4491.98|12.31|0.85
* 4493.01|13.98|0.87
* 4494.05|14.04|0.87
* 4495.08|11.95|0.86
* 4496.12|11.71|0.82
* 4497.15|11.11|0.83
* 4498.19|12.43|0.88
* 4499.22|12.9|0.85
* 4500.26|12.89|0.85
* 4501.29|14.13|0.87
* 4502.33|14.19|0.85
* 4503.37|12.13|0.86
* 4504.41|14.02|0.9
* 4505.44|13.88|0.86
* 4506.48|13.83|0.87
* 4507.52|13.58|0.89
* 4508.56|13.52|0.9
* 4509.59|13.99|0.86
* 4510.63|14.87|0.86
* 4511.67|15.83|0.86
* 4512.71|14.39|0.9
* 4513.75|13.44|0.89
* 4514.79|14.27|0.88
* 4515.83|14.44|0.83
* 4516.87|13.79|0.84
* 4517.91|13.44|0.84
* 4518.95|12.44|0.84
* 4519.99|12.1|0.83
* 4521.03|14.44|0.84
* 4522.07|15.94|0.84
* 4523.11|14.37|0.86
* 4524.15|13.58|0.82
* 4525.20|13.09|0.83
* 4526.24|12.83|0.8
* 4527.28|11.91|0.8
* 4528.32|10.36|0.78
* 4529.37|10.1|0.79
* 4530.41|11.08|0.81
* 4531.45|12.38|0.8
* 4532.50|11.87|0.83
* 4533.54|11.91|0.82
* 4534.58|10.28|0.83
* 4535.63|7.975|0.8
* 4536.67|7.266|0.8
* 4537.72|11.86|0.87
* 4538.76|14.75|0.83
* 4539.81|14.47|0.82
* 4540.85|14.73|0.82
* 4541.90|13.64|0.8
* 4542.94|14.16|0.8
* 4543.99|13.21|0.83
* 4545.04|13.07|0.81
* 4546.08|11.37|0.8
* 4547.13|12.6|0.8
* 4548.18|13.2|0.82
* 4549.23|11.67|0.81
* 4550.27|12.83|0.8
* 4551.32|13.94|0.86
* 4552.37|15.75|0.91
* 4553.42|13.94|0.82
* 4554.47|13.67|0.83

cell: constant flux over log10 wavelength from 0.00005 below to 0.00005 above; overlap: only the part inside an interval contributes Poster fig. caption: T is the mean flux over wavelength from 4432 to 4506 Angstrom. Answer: 11.5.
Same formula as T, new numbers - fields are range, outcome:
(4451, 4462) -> 9.12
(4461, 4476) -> 11.6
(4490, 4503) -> 12.7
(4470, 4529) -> 13.1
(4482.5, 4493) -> 12.4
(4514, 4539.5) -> 12.4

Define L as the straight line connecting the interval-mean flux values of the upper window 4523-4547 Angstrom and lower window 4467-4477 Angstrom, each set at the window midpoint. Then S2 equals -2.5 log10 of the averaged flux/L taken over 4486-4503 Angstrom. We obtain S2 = -0.05 mag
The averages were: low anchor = 12.5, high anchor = 12.2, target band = 12.9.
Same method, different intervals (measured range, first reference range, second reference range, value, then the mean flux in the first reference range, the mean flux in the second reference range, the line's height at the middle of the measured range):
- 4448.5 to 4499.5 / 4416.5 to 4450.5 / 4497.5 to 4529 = 0.04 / 10.5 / 13.5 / 12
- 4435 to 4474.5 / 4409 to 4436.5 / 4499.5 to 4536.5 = 0.04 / 9.97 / 13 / 11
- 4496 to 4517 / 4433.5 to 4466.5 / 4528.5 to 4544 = -0.20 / 10.1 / 11.9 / 11.3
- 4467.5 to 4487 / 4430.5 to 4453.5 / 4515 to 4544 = -0.08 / 10.9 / 12.6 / 11.6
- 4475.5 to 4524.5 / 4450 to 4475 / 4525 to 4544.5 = -0.17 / 10.6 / 12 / 11.3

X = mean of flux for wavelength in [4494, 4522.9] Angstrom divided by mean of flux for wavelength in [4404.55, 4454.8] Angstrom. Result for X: 1.35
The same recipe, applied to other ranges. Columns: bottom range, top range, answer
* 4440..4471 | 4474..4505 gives 1.20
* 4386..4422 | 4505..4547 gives 1.34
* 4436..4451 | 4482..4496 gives 1.14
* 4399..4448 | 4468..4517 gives 1.33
